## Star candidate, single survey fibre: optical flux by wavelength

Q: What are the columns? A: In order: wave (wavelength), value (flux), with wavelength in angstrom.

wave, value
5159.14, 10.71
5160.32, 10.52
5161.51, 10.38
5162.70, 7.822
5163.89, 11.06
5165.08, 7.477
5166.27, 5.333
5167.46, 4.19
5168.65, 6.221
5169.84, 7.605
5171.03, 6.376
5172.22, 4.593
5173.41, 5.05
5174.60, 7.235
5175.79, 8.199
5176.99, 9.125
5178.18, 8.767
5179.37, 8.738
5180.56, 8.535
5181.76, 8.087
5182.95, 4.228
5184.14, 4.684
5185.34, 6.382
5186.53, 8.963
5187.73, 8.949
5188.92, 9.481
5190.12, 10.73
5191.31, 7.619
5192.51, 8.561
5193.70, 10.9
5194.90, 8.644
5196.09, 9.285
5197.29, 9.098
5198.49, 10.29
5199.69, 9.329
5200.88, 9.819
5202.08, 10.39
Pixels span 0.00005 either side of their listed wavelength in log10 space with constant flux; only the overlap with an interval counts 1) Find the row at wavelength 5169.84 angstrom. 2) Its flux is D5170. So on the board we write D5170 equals 7.605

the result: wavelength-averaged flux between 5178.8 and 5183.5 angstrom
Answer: 7.42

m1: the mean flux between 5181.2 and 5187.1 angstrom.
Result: 6.45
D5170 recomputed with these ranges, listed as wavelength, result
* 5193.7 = 10.9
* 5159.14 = 10.71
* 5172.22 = 4.593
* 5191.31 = 7.619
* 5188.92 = 9.481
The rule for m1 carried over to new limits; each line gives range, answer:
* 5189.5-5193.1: 8.96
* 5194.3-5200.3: 9.33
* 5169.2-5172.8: 6.2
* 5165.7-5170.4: 5.83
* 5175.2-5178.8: 8.69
